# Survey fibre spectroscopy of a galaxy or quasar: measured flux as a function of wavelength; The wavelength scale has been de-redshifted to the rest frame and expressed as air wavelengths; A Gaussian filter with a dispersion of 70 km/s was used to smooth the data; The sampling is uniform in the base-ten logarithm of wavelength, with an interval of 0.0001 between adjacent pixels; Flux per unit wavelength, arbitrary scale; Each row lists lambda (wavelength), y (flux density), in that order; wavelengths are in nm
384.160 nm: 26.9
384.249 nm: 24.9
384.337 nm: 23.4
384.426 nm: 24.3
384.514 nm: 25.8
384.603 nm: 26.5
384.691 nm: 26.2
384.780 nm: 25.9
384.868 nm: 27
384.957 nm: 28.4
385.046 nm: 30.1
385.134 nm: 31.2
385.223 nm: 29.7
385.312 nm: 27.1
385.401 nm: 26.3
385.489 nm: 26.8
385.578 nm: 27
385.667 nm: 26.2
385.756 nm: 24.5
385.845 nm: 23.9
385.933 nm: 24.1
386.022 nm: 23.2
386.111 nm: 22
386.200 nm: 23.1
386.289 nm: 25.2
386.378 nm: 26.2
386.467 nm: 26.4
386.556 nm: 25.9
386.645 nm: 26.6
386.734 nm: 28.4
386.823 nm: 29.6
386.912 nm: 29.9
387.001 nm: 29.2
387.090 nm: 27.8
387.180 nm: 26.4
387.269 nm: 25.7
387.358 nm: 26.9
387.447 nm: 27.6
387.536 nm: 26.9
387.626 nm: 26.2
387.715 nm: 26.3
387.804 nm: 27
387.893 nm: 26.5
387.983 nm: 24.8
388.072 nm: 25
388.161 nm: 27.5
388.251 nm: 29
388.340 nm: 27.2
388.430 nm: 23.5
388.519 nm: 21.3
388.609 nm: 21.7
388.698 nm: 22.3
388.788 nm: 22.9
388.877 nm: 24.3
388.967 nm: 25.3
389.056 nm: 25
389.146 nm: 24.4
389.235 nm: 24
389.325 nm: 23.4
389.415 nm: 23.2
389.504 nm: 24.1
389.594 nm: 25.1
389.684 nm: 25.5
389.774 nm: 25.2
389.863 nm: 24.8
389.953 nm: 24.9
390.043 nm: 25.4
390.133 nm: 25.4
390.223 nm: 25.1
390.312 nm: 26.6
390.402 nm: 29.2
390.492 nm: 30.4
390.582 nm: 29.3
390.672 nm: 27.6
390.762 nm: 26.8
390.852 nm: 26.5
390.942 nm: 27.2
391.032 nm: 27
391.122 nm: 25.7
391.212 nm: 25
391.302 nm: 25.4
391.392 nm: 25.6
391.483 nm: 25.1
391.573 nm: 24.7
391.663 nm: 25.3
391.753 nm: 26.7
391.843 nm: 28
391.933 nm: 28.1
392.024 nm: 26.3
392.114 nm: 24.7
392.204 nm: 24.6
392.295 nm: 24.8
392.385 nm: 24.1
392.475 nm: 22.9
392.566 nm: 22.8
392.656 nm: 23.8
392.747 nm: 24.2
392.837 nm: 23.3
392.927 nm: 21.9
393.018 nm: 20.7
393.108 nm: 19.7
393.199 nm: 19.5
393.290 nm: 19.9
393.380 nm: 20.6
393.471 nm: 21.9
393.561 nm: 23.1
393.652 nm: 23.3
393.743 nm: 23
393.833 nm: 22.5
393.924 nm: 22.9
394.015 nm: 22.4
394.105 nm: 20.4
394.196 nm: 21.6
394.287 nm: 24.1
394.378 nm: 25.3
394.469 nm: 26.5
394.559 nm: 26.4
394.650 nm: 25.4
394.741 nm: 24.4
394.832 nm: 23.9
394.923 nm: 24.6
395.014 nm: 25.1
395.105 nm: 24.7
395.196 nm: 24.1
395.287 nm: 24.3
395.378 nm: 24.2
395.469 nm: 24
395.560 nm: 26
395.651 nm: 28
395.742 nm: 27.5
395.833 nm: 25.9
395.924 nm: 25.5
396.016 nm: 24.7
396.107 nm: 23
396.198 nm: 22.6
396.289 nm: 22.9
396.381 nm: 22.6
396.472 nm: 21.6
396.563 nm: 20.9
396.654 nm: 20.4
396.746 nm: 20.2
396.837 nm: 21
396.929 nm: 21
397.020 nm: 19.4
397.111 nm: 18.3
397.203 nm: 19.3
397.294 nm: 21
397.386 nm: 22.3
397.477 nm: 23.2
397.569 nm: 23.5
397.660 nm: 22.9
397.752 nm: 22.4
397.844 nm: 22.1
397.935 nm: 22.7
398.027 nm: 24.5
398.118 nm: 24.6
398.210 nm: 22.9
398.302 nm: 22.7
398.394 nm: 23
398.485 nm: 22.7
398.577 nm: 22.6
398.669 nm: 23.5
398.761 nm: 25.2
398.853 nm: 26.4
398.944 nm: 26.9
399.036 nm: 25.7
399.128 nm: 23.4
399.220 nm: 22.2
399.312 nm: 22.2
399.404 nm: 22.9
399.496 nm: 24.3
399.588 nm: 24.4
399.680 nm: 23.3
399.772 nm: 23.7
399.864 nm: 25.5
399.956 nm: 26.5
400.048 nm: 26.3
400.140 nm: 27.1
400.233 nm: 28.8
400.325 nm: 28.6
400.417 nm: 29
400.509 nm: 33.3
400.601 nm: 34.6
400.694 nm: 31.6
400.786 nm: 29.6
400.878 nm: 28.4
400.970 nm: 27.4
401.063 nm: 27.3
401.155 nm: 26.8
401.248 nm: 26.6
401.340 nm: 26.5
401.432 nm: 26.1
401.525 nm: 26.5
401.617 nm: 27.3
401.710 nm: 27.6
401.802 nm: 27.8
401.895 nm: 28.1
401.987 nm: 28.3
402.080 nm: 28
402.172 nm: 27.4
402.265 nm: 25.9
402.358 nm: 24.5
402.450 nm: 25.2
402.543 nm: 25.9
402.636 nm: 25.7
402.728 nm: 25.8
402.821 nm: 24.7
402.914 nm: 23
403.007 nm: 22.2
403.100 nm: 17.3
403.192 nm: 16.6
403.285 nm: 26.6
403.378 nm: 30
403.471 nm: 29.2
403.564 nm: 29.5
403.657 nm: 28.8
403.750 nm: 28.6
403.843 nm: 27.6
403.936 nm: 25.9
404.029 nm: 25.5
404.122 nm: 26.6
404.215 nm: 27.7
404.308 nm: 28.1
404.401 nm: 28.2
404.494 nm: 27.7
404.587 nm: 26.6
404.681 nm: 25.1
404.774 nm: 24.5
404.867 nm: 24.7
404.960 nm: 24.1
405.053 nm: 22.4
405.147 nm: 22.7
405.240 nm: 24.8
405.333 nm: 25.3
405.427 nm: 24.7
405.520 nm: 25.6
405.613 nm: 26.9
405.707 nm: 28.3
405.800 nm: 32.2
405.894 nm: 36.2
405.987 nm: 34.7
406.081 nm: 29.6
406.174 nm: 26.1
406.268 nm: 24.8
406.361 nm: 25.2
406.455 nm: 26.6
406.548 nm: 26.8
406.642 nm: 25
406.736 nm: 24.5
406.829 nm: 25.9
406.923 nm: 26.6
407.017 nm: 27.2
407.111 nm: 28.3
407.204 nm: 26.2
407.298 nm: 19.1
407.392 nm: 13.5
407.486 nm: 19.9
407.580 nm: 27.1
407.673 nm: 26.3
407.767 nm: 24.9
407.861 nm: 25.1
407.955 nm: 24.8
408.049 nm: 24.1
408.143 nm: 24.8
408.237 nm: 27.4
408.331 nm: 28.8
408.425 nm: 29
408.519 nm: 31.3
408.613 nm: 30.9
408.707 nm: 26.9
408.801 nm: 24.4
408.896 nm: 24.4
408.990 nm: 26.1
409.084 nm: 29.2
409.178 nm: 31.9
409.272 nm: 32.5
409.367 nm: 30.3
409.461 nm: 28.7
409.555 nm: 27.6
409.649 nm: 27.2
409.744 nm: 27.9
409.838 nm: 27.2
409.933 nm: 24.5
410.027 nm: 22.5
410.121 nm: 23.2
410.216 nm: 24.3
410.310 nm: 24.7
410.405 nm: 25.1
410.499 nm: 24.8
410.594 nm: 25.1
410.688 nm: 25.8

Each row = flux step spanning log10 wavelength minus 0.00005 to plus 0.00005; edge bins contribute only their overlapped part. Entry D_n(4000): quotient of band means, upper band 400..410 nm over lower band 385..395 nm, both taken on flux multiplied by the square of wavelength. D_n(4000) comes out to 1.15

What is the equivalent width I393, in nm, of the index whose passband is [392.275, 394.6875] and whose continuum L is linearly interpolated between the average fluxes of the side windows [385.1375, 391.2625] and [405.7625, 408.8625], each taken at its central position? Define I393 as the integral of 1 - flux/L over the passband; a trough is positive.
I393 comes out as 0.30 nm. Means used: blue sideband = 25.9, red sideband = 26.5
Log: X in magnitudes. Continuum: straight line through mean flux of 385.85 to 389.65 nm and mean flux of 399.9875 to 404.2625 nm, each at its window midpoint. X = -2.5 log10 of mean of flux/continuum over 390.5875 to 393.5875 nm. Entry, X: 0.07 mag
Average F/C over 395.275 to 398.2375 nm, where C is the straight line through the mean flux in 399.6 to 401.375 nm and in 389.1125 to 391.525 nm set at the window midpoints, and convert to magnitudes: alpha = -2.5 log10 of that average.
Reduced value 0.19 mag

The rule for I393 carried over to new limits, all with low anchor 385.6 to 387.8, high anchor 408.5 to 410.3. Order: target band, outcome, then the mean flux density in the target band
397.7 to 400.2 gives 0.25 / 24.1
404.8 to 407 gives 0.04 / 26.7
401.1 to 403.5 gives 0.11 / 25.7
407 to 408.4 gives 0.14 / 24.5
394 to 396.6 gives 0.23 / 24.3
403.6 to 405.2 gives 0.05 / 26.2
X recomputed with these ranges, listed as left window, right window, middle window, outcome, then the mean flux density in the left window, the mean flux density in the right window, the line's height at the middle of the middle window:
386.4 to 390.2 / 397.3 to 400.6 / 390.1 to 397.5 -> 0.051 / 25.7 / 24.7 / 25.2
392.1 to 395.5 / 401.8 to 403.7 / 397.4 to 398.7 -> 0.062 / 23.3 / 25.7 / 24.4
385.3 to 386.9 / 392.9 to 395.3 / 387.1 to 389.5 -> -0.007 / 25.8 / 23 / 25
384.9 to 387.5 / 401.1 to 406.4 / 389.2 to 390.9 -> 0.031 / 26.7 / 26.5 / 26.7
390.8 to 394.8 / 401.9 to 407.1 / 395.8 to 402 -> 0.024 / 24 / 26.3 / 25.2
